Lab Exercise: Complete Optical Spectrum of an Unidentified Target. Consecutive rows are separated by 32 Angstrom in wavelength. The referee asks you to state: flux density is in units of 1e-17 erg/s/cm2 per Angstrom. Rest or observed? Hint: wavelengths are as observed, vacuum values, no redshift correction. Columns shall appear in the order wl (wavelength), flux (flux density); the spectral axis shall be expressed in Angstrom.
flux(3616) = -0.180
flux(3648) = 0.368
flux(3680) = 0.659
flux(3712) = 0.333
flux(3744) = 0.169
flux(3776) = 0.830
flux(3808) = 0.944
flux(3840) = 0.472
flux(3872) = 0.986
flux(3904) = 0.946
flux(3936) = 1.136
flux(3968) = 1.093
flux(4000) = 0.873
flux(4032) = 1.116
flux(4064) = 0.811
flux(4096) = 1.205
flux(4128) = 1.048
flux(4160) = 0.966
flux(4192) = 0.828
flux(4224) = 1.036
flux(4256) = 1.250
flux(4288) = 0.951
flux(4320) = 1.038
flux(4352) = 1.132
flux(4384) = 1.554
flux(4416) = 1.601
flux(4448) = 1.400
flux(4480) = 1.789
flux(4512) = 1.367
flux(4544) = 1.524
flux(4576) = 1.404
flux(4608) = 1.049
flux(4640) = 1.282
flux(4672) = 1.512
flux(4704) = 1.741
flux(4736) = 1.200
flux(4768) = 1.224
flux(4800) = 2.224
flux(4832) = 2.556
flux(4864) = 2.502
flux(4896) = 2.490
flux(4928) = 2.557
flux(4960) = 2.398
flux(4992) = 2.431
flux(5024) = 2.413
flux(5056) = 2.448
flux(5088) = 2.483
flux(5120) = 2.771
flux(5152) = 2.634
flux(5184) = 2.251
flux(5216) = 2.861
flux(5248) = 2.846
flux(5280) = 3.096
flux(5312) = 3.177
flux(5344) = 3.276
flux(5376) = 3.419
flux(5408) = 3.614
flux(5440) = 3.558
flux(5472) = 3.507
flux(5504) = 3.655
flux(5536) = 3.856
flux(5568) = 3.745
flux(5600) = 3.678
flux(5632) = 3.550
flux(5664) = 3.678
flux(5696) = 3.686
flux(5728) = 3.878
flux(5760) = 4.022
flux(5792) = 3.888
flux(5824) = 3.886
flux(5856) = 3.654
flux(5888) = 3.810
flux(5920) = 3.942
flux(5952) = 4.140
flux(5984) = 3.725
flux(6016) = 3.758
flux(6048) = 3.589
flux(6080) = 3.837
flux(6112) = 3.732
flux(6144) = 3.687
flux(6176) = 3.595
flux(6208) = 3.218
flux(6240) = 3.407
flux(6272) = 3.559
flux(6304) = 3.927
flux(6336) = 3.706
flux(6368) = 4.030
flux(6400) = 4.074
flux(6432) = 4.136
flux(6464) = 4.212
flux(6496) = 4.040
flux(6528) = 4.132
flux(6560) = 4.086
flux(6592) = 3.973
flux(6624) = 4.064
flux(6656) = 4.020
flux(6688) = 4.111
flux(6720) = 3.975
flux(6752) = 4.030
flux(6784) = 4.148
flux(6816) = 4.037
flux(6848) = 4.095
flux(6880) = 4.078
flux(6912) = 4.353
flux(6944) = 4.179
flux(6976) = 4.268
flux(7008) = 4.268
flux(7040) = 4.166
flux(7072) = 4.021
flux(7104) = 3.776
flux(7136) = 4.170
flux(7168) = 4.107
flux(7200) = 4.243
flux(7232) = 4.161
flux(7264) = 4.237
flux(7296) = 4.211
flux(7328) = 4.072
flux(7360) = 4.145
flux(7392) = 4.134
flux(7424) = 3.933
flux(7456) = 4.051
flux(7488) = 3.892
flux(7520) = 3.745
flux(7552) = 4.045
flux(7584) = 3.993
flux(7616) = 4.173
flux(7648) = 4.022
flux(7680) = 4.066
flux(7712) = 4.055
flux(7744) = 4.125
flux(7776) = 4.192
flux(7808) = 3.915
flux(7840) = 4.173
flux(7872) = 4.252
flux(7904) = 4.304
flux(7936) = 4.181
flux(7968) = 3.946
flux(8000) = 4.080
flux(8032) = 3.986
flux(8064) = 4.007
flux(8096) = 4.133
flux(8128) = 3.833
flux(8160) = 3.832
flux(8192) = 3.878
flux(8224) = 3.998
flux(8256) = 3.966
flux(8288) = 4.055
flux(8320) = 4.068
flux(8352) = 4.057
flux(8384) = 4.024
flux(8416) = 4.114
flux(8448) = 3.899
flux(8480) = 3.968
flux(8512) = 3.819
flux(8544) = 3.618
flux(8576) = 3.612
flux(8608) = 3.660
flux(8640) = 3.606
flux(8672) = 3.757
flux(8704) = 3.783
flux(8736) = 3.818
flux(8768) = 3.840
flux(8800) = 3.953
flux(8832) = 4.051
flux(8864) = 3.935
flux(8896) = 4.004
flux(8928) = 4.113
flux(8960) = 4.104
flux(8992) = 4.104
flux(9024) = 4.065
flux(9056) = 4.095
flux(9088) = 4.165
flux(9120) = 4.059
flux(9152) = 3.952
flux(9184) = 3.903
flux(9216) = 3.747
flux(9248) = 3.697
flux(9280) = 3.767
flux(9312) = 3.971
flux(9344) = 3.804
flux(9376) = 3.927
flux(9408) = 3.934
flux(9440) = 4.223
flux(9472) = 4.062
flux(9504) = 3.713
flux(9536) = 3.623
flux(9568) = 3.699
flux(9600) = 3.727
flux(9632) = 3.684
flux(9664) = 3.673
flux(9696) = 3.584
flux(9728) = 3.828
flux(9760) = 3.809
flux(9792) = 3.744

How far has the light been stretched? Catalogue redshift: 0.203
